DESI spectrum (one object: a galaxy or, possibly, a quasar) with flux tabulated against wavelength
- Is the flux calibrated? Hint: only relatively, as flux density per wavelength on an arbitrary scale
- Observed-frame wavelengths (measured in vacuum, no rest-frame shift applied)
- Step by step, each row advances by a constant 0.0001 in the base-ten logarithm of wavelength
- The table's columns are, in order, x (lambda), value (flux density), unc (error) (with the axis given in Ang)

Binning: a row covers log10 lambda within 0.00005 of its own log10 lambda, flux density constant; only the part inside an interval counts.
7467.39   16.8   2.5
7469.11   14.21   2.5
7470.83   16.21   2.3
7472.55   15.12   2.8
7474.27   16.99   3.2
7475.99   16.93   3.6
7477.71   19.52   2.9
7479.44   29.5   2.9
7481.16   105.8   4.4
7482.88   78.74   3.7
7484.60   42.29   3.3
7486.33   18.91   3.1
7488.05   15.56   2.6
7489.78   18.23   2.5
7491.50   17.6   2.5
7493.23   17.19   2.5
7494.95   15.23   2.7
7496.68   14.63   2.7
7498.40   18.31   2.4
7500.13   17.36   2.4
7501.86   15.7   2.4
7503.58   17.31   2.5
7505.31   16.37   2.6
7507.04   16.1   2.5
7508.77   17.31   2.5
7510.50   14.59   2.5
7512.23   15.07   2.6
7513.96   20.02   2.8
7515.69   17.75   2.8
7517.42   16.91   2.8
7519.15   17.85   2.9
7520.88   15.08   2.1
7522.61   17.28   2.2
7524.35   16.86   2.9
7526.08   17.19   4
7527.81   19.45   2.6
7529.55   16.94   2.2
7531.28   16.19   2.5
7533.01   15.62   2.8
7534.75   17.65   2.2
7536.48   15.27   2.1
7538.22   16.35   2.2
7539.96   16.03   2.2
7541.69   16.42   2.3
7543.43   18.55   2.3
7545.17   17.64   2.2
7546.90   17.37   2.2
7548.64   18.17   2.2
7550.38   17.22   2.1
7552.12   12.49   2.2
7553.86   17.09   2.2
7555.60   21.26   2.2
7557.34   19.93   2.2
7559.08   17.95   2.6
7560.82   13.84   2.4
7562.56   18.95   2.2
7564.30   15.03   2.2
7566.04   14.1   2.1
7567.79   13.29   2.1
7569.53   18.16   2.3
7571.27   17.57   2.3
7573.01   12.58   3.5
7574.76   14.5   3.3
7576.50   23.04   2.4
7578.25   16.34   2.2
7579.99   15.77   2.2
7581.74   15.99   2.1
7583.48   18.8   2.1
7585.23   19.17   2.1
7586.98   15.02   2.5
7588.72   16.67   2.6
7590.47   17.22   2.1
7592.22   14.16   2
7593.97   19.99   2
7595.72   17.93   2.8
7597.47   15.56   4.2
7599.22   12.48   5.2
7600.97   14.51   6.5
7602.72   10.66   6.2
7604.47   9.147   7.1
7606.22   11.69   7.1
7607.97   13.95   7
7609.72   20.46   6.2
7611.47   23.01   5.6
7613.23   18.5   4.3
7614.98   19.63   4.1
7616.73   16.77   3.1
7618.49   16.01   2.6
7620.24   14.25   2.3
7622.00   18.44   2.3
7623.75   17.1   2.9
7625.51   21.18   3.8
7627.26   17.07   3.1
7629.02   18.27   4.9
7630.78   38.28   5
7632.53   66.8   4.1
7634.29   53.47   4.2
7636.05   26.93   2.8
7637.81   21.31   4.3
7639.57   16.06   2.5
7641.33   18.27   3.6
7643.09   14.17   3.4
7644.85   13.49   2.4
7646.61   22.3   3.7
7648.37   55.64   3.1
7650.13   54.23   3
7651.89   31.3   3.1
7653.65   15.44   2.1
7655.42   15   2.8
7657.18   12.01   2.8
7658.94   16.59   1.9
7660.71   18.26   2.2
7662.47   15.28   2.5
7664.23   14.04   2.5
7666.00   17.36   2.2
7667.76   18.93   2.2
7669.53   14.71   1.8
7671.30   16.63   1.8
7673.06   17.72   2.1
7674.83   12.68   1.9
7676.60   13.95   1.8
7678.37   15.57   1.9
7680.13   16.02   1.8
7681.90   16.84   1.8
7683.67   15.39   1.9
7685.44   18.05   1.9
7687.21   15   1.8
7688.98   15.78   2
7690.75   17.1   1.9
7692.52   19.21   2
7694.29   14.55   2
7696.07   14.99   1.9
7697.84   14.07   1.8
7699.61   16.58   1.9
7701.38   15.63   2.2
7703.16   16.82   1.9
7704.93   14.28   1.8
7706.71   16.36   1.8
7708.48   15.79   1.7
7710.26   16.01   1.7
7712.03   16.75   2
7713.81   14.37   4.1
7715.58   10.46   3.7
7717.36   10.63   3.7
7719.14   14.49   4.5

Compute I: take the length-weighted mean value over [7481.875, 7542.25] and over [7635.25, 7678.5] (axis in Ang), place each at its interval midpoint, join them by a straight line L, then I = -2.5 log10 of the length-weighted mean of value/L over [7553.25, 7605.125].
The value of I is 0.22 mag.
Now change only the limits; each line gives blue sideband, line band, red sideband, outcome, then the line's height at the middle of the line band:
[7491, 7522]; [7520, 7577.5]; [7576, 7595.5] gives 0.01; 17.1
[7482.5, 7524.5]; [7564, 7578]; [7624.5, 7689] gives 0.28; 20.8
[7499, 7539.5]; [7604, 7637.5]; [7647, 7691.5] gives -0.24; 18.7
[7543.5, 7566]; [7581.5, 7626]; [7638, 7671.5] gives 0.16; 19.1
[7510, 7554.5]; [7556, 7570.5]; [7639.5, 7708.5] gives 0.04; 17.2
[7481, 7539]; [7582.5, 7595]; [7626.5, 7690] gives 0.24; 21.6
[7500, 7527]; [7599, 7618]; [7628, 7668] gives 0.43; 23.2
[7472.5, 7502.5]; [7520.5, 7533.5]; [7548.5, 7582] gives 0.29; 22.1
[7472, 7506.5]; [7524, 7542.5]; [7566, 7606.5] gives 0.27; 21.5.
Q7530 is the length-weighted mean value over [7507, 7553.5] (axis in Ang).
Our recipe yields 16.8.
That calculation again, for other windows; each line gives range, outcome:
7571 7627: 16.5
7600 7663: 22.4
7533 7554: 16.6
